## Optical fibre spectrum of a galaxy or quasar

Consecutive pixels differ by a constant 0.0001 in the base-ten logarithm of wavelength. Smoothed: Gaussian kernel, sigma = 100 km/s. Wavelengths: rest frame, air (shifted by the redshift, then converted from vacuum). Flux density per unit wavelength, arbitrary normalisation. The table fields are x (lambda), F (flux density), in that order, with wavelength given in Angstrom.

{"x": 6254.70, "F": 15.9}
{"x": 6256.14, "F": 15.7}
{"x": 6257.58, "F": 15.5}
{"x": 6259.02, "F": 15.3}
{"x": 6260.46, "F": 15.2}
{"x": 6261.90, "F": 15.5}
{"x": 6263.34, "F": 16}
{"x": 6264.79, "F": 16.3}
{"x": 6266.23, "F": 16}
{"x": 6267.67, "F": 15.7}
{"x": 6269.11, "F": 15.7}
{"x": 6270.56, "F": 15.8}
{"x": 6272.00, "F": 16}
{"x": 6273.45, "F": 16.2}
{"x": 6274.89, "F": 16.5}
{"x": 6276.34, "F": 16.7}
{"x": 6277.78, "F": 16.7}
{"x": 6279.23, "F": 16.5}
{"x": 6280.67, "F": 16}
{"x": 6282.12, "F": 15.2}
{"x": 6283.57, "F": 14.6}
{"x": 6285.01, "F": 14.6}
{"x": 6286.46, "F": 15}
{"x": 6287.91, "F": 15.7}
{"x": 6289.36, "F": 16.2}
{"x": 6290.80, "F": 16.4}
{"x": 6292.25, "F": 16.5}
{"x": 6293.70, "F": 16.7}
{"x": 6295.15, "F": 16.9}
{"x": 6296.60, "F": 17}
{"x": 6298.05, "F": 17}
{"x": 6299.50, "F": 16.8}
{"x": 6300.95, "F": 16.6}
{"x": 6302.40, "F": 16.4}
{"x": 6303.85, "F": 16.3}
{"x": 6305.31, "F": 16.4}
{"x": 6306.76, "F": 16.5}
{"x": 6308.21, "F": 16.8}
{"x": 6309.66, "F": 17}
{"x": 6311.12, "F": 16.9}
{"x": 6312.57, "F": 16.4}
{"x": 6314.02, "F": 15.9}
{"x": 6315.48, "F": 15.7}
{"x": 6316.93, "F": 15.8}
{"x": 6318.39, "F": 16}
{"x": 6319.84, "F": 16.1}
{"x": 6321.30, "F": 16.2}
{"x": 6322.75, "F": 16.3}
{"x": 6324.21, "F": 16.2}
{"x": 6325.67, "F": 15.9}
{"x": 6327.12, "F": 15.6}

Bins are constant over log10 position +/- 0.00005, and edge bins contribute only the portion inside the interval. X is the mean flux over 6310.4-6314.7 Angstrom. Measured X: 16.4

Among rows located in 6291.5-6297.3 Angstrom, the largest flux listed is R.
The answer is 17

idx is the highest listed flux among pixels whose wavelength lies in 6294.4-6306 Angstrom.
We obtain 17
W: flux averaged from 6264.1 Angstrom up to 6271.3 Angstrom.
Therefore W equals 15.9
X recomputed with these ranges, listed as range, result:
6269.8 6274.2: 16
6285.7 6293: 16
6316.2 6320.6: 16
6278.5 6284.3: 15.6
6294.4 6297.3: 16.9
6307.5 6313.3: 16.8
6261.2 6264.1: 15.7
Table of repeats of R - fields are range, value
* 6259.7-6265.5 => 16.3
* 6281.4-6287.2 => 15.2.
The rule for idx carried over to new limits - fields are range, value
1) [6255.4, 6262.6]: 15.7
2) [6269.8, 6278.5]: 16.7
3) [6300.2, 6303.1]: 16.6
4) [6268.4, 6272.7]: 16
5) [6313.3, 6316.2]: 15.9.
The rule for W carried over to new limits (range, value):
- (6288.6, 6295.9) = 16.5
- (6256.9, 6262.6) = 15.4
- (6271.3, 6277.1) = 16.4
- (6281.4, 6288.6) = 15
